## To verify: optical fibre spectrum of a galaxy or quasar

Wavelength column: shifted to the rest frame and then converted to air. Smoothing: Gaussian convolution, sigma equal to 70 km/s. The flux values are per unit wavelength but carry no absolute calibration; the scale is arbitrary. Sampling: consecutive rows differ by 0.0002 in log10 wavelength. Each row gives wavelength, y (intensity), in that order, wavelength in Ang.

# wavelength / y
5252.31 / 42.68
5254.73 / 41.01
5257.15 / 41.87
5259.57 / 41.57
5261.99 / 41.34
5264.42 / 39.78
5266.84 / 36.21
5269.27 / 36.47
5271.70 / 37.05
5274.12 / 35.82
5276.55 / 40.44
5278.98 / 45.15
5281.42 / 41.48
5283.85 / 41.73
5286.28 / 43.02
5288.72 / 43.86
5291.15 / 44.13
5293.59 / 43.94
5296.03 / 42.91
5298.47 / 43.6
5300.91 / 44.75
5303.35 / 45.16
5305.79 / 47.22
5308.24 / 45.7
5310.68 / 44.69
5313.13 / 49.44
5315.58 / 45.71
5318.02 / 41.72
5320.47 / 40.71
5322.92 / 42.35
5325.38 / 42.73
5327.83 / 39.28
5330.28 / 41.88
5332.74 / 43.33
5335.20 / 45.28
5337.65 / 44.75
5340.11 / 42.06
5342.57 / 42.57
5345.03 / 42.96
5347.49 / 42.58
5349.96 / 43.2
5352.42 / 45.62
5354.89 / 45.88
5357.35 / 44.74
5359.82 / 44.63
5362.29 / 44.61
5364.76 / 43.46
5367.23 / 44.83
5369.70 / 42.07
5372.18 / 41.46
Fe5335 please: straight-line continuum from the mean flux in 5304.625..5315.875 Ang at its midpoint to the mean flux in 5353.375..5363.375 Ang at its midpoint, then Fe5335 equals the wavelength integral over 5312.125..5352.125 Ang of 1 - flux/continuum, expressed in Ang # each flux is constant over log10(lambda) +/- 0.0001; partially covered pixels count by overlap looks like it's 2.3 Ang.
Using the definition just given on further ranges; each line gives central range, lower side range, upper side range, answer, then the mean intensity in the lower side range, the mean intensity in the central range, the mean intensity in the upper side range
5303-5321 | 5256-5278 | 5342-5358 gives -1.52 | 39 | 45.2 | 44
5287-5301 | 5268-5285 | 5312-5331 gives -0.95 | 39.7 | 43.8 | 43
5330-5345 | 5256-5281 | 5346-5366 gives -0.02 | 39.6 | 43.4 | 44.3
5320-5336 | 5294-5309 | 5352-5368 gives 0.92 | 44.8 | 42.2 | 44.8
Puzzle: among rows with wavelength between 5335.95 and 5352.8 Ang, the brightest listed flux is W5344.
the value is 45.62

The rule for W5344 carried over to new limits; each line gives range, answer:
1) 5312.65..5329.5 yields 49.44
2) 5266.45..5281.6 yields 45.15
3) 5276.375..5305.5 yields 45.16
